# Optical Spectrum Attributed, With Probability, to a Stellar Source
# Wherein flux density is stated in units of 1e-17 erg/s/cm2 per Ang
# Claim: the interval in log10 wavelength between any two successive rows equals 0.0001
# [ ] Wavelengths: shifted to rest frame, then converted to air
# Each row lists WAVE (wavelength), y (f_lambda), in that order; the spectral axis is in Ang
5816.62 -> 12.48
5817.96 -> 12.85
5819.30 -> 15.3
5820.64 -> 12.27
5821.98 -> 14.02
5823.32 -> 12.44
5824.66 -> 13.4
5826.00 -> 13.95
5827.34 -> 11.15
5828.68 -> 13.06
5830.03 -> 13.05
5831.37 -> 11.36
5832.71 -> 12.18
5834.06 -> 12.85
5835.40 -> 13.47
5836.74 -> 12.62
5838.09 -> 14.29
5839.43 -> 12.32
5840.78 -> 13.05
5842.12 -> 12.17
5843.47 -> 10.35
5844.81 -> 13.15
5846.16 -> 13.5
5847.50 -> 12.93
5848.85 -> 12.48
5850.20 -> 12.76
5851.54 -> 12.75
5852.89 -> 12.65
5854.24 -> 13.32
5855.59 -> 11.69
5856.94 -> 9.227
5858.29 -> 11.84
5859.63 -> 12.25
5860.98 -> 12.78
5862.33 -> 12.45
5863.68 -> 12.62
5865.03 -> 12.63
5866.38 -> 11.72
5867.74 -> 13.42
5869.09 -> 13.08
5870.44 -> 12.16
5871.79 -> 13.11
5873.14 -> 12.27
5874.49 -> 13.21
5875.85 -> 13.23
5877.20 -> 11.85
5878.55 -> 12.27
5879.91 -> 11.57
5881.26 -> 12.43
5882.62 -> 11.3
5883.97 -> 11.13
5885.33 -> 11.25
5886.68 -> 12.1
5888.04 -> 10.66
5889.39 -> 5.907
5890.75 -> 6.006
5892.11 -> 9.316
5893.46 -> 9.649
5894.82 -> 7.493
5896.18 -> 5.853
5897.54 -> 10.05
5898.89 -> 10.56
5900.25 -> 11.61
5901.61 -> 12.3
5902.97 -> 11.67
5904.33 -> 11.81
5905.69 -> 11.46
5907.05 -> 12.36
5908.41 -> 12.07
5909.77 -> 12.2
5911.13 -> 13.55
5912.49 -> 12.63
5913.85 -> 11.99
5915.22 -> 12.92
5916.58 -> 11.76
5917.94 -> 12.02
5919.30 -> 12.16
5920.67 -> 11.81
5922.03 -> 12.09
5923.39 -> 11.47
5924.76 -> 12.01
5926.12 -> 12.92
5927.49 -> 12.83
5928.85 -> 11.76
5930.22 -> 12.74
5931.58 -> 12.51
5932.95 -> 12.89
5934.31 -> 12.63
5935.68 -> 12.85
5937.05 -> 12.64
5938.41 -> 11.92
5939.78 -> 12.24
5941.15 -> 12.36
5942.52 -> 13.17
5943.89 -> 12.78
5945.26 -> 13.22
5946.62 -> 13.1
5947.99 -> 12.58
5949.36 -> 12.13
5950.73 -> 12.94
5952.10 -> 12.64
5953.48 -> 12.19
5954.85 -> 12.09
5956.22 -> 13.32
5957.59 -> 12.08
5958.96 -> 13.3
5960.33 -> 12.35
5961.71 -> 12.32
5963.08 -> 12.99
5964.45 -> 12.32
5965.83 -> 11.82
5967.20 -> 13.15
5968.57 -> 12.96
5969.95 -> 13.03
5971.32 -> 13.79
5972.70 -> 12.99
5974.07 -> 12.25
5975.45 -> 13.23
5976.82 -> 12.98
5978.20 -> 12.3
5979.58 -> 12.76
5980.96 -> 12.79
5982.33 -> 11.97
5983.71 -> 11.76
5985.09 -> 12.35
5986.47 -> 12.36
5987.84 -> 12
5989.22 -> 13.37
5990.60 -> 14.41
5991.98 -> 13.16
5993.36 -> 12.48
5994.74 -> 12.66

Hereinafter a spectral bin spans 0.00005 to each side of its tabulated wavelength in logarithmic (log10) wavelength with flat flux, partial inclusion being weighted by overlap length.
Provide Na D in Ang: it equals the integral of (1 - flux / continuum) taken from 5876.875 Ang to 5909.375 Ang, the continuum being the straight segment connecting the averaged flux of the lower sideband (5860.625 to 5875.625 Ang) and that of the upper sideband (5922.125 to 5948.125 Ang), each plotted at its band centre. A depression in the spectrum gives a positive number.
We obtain 5.42 Ang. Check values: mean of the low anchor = 12.7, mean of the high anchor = 12.6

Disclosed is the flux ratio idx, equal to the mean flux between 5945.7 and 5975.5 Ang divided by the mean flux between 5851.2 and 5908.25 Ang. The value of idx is 1.12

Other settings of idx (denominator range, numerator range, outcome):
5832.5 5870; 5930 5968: 1.01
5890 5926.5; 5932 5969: 1.13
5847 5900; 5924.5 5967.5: 1.11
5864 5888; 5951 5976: 1.04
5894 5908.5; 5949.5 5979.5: 1.20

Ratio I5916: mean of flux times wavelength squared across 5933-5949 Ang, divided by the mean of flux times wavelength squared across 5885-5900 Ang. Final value 1.4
